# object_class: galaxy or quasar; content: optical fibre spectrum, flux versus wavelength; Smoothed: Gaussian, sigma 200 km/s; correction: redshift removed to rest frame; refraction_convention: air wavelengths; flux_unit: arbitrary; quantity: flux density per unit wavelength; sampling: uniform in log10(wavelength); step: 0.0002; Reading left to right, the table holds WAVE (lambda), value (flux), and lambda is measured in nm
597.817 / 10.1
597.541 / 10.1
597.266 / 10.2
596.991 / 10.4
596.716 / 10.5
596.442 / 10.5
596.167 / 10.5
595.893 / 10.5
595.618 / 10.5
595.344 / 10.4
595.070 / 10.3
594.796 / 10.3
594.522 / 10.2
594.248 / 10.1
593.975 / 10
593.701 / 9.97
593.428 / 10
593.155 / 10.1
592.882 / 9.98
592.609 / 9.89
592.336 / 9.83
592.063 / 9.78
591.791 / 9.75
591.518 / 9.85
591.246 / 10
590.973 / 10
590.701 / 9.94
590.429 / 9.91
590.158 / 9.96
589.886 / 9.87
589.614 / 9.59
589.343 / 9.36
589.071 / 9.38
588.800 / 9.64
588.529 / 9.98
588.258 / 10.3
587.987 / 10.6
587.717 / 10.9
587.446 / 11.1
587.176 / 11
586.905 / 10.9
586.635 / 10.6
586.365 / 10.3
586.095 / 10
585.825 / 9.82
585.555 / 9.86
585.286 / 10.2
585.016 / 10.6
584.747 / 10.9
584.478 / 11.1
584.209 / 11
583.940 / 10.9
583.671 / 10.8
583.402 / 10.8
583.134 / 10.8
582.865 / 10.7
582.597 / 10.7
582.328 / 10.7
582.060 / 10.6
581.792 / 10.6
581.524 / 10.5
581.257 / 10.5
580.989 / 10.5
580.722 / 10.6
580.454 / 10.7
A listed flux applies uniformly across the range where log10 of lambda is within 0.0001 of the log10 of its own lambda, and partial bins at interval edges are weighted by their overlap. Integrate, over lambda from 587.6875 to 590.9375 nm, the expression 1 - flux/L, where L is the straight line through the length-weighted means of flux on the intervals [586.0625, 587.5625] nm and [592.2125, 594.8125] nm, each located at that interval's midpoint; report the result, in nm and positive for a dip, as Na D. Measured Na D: 0.16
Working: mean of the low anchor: 10.7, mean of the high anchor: 10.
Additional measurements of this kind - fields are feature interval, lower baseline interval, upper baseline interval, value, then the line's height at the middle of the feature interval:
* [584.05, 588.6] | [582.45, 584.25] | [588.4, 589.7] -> -0.174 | 10.2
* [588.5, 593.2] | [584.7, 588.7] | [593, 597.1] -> 0.252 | 10.4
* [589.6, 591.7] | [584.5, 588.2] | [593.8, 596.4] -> 0.105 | 10.4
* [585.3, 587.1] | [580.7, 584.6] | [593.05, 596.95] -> 0.056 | 10.6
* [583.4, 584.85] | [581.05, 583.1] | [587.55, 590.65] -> -0.070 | 10.4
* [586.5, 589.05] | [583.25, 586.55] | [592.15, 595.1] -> -0.033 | 10.4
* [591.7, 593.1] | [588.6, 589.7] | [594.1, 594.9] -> 0.009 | 9.93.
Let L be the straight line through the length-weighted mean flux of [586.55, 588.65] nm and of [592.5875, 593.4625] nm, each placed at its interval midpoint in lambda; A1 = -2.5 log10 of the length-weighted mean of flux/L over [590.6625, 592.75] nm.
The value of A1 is 0.032 mag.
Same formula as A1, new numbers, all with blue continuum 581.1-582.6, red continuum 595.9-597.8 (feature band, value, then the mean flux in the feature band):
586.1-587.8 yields -0.023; 10.7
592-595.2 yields 0.039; 10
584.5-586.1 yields 0.023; 10.3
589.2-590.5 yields 0.079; 9.73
